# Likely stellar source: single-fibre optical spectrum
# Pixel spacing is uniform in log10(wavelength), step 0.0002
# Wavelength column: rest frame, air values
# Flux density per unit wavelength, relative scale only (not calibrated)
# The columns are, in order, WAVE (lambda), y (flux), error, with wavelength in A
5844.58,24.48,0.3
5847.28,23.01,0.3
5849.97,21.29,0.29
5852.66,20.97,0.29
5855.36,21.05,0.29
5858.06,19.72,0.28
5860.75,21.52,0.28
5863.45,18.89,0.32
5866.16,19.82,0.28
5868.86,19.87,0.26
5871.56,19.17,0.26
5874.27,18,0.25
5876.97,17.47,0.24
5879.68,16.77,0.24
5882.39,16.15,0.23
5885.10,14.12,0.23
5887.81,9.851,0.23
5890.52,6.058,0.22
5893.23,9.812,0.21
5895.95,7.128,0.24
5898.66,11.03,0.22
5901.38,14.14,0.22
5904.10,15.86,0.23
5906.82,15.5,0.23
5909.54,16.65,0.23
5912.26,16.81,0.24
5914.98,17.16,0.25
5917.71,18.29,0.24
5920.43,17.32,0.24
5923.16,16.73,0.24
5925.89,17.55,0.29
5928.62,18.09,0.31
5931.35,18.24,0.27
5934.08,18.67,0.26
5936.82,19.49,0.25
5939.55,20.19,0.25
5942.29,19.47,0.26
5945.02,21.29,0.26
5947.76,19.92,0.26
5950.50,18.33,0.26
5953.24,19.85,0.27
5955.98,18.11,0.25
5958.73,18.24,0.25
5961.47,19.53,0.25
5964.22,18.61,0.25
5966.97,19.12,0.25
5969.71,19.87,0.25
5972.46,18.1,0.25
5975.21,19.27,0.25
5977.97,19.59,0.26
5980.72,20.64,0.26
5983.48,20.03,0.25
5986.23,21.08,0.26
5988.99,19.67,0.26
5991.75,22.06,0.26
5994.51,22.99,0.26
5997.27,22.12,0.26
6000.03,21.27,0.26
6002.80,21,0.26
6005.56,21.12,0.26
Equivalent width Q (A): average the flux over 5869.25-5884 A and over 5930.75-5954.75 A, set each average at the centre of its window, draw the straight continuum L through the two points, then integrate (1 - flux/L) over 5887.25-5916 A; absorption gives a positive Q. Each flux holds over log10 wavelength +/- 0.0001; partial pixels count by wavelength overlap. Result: 8.81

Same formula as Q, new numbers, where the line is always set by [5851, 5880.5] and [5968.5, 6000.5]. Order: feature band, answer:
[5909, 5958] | 3.9 A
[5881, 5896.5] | 7.1 A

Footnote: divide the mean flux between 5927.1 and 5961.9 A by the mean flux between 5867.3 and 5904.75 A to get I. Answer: 1.4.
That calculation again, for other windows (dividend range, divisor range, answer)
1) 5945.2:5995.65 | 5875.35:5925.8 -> 1.37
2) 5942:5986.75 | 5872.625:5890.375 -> 1.31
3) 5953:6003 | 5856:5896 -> 1.25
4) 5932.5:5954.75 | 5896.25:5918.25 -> 1.29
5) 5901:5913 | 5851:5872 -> 0.79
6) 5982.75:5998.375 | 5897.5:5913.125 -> 1.43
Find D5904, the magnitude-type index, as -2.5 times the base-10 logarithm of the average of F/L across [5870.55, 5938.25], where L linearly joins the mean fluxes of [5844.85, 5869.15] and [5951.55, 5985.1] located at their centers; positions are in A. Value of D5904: 0.29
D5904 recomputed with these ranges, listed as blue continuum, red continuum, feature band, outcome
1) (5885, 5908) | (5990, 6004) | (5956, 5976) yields -0.018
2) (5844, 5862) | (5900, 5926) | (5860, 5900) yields 0.293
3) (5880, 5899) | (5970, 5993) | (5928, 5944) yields -0.227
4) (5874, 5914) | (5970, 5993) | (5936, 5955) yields -0.141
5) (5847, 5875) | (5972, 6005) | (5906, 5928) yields 0.196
